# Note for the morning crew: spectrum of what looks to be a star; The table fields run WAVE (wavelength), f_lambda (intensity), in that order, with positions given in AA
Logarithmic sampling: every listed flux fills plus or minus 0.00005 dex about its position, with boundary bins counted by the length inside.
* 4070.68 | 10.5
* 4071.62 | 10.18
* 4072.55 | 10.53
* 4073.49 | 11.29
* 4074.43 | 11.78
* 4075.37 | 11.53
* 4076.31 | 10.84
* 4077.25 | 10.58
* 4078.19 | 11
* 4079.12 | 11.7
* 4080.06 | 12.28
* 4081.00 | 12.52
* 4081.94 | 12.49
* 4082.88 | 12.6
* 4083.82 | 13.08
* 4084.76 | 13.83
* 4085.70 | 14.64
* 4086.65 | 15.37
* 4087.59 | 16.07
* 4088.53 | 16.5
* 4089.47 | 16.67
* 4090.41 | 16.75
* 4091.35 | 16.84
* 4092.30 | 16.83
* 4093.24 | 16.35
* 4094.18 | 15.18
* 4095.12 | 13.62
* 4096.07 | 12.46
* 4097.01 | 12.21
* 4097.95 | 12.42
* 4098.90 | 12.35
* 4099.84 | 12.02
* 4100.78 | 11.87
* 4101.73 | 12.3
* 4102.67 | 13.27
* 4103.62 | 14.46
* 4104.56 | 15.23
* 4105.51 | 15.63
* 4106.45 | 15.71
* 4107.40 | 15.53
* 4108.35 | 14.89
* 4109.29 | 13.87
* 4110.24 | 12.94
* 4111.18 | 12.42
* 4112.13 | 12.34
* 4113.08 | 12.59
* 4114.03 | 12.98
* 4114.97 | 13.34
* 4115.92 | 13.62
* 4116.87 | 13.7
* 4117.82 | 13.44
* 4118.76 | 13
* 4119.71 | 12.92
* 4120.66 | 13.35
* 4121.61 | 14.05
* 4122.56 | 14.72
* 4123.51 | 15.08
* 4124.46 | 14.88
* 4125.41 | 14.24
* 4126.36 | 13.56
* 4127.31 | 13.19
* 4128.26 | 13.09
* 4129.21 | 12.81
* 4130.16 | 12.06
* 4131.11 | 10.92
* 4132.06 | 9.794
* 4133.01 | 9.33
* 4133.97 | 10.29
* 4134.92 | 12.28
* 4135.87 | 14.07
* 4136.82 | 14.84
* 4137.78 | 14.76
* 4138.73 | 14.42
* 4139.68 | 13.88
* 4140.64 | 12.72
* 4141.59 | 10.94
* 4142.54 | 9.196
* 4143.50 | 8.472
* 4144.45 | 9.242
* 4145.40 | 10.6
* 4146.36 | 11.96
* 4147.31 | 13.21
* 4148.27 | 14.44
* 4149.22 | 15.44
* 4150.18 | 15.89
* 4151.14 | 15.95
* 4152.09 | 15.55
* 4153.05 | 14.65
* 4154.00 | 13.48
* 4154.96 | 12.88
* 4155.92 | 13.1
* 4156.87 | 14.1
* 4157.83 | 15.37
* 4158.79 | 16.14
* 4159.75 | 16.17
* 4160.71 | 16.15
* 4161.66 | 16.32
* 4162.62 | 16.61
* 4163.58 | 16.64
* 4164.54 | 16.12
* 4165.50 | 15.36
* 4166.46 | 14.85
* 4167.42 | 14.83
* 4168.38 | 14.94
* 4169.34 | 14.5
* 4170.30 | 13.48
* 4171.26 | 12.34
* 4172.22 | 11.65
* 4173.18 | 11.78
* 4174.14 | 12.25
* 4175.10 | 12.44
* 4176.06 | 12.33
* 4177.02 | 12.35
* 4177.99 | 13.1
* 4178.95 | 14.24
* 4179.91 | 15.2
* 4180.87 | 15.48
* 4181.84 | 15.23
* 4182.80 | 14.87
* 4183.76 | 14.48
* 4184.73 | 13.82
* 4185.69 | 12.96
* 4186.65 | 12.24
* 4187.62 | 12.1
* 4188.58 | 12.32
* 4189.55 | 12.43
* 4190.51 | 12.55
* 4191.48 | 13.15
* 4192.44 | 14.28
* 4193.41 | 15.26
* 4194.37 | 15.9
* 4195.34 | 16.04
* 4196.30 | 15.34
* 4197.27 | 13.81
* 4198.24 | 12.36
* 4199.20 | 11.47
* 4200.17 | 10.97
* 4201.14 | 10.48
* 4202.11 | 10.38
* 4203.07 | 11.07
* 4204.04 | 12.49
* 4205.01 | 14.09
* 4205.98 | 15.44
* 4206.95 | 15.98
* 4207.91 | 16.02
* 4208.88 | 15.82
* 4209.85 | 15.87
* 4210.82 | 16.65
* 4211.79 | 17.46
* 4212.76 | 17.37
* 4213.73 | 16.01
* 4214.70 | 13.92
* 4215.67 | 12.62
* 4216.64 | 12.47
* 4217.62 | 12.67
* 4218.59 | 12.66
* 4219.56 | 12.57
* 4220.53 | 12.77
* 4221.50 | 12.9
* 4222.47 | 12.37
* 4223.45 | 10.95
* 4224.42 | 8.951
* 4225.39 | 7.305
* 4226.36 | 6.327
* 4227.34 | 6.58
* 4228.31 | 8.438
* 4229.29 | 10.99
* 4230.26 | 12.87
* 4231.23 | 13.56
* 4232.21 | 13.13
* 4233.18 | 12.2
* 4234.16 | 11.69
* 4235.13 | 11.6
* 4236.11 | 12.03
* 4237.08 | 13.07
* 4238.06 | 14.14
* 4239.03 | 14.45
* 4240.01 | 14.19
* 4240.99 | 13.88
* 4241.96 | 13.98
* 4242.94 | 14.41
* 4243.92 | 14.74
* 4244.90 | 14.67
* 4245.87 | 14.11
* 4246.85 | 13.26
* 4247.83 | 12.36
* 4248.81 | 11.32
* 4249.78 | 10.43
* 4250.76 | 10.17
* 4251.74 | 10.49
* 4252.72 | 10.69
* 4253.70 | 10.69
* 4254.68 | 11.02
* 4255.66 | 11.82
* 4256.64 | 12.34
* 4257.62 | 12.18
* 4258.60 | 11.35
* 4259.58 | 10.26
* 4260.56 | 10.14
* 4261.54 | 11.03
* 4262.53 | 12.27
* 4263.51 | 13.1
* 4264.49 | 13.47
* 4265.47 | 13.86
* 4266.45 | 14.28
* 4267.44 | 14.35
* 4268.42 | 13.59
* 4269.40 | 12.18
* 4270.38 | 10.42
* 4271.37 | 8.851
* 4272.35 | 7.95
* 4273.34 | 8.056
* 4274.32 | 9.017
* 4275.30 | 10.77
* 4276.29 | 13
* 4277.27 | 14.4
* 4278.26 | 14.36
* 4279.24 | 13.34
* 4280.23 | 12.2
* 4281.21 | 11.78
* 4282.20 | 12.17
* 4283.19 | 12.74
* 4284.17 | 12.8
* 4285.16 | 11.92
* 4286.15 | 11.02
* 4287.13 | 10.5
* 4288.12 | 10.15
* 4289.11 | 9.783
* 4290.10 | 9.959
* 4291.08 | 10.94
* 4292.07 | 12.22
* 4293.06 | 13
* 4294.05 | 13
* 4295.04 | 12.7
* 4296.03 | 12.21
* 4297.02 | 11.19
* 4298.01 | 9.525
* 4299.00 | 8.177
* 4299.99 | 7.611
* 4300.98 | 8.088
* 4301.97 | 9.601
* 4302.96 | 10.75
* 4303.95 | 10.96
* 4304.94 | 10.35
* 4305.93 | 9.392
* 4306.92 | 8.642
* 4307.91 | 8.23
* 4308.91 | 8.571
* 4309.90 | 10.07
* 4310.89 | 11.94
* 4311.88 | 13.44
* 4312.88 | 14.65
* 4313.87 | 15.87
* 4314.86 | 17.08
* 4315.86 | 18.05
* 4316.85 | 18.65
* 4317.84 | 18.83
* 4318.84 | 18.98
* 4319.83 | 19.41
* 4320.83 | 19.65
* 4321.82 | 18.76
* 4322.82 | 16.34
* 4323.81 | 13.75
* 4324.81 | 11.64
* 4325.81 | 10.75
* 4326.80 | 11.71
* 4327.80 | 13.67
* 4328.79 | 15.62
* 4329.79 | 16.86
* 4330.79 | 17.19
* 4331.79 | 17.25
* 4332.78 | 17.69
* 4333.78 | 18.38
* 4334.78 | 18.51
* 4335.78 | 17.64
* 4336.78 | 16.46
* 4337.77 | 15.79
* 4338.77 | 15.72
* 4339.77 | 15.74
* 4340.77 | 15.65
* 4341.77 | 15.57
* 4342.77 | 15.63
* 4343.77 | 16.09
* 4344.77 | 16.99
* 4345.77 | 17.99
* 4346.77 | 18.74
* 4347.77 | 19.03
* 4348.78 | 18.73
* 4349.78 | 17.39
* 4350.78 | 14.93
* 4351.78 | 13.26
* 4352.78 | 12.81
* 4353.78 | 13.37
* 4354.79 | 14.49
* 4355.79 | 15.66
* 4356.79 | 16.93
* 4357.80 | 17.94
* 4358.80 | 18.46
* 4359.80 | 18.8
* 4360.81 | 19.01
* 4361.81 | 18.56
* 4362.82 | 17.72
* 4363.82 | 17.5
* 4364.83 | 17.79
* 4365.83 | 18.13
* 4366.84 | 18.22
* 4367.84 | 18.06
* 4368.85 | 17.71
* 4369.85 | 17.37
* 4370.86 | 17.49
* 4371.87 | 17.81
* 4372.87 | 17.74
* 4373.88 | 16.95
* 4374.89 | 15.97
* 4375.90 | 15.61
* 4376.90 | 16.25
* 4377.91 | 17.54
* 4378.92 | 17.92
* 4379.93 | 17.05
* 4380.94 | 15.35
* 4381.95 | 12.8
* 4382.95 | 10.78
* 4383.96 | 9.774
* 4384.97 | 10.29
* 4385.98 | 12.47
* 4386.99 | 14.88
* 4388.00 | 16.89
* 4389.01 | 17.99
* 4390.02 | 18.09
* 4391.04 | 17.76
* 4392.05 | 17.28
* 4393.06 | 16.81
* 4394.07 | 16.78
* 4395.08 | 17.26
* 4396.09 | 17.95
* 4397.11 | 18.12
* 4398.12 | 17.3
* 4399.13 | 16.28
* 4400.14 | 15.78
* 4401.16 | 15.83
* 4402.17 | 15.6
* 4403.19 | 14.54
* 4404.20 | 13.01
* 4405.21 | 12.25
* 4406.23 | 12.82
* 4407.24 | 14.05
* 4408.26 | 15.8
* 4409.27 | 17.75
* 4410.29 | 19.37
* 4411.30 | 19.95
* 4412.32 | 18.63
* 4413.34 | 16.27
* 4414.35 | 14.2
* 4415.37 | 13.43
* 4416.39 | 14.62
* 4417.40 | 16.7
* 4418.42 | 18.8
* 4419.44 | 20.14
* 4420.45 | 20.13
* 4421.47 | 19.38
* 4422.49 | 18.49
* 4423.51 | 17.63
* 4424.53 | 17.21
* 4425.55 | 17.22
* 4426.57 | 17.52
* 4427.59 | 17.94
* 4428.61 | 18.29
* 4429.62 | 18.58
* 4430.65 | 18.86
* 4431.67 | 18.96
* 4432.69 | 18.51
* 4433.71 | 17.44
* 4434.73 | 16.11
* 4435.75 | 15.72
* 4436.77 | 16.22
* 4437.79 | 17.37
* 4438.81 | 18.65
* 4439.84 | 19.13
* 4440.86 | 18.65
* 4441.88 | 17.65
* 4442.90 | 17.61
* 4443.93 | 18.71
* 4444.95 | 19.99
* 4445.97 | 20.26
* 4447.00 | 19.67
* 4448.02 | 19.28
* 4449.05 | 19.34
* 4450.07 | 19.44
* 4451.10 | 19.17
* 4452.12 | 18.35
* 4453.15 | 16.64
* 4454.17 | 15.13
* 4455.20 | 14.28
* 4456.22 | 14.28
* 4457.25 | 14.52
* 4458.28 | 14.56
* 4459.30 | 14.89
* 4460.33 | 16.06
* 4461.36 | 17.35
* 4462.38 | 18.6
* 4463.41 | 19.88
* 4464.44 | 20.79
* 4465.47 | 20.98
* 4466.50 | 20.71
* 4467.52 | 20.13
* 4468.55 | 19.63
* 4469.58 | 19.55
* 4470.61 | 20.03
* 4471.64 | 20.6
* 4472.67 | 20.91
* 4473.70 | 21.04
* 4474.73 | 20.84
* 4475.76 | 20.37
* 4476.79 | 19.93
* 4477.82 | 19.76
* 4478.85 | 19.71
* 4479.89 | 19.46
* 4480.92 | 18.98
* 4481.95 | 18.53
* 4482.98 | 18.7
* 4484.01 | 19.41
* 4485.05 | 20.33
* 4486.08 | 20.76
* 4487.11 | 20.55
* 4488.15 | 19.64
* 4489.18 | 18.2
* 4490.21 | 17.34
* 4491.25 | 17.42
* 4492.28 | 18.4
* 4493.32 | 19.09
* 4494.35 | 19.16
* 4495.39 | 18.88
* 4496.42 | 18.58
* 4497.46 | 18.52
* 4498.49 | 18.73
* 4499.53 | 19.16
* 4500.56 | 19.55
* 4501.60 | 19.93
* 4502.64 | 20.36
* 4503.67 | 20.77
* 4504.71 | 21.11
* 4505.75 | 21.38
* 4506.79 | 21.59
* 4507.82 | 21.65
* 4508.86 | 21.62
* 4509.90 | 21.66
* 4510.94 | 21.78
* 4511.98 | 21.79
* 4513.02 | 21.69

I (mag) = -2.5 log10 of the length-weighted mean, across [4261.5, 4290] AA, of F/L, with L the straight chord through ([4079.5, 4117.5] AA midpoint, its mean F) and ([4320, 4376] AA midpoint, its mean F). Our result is 0.32 mag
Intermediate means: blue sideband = 14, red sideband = 16.6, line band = 11.8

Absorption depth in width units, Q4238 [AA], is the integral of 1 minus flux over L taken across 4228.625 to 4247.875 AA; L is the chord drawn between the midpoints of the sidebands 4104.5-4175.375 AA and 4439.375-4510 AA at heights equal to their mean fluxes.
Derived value 2.5 AA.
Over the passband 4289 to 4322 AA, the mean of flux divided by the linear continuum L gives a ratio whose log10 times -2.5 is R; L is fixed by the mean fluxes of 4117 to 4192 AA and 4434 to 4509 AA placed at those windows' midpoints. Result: 0.26 mag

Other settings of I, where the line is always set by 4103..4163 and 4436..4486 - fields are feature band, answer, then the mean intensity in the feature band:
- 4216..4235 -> 0.32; 11.1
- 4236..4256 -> 0.20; 12.7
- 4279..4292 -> 0.36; 11.5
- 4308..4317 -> 0.18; 13.8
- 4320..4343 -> 0.05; 16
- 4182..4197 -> 0.04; 13.9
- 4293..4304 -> 0.47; 10.5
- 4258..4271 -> 0.26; 12.3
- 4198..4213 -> 0.05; 14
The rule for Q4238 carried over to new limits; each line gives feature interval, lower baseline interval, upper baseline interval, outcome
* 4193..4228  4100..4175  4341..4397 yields 3.4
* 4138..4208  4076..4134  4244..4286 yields -4.7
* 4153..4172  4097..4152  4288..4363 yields -2.1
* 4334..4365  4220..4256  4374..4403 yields -4.1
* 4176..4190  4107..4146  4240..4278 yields -1.3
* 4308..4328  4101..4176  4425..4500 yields 1.7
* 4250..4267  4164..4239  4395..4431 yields 3.0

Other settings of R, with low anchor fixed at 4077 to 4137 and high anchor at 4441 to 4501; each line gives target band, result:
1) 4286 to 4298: 0.389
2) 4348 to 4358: 0.101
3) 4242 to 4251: 0.197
